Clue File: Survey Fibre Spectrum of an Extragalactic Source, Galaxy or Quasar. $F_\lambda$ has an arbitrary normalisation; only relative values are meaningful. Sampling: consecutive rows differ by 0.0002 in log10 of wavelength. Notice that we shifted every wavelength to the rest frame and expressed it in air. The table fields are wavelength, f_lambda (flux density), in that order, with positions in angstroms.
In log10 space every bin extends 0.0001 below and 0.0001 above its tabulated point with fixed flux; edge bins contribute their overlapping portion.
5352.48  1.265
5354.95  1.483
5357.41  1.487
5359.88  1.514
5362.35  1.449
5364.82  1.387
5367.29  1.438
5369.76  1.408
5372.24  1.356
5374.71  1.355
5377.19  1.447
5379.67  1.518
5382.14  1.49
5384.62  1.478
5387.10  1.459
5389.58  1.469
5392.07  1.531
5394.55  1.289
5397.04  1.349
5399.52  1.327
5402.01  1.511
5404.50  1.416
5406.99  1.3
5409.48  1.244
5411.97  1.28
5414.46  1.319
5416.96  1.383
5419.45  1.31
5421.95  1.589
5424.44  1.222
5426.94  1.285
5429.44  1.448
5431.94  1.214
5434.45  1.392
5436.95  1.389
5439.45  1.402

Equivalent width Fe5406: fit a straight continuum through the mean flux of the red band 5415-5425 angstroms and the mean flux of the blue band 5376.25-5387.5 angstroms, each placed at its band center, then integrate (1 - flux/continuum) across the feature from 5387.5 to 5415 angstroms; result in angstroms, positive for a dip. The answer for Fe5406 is 1.2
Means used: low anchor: 1.48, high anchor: 1.38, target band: 1.37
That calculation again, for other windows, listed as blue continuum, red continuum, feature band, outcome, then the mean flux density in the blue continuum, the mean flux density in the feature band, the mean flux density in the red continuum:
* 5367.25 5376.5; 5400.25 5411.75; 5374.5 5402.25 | -1.28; 1.39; 1.44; 1.36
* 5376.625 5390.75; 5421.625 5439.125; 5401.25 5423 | 0.54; 1.48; 1.37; 1.35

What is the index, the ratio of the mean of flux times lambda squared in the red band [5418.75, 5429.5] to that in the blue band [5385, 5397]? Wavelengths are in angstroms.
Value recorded 0.97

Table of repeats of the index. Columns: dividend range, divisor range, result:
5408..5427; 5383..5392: 0.91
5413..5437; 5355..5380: 0.96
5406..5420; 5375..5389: 0.90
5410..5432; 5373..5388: 0.94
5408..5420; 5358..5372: 0.93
